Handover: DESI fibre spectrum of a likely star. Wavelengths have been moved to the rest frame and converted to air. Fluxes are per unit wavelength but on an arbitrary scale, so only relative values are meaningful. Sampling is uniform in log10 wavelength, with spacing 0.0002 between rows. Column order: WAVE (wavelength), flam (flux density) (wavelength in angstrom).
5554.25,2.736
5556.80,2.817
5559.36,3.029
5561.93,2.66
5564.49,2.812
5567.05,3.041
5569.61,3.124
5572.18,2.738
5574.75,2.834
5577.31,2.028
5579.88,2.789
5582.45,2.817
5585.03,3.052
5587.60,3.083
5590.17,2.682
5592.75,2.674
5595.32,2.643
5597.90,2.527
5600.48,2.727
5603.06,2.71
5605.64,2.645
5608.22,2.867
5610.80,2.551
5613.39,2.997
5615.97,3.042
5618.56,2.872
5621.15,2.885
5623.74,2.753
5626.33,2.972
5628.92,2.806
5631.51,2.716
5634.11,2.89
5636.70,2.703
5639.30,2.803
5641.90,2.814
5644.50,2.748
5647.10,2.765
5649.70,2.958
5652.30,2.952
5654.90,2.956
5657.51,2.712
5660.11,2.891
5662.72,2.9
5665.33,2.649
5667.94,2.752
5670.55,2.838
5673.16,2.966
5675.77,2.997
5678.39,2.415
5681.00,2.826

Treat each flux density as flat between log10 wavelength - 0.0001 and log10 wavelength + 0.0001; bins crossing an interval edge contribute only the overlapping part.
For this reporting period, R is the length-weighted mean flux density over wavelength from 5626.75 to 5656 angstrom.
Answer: 2.83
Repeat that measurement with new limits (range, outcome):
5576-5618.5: 2.74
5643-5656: 2.87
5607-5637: 2.84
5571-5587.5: 2.74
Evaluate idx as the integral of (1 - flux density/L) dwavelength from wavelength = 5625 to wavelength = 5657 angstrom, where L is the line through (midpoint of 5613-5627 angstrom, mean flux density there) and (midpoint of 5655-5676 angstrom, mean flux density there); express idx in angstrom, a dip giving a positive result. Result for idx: 0.5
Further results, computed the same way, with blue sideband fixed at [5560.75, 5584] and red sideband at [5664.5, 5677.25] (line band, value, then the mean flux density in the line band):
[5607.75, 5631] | -0.5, 2.86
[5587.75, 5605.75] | 0.6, 2.69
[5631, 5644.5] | 0.1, 2.78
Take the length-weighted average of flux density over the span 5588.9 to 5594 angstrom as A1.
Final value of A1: 2.68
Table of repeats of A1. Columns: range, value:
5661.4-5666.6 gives 2.77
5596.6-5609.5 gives 2.69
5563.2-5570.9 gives 2.99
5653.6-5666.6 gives 2.82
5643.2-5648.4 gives 2.76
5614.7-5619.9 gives 2.95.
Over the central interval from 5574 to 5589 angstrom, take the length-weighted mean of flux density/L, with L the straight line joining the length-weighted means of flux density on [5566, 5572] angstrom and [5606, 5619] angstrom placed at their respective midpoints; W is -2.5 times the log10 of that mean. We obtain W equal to 0.078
